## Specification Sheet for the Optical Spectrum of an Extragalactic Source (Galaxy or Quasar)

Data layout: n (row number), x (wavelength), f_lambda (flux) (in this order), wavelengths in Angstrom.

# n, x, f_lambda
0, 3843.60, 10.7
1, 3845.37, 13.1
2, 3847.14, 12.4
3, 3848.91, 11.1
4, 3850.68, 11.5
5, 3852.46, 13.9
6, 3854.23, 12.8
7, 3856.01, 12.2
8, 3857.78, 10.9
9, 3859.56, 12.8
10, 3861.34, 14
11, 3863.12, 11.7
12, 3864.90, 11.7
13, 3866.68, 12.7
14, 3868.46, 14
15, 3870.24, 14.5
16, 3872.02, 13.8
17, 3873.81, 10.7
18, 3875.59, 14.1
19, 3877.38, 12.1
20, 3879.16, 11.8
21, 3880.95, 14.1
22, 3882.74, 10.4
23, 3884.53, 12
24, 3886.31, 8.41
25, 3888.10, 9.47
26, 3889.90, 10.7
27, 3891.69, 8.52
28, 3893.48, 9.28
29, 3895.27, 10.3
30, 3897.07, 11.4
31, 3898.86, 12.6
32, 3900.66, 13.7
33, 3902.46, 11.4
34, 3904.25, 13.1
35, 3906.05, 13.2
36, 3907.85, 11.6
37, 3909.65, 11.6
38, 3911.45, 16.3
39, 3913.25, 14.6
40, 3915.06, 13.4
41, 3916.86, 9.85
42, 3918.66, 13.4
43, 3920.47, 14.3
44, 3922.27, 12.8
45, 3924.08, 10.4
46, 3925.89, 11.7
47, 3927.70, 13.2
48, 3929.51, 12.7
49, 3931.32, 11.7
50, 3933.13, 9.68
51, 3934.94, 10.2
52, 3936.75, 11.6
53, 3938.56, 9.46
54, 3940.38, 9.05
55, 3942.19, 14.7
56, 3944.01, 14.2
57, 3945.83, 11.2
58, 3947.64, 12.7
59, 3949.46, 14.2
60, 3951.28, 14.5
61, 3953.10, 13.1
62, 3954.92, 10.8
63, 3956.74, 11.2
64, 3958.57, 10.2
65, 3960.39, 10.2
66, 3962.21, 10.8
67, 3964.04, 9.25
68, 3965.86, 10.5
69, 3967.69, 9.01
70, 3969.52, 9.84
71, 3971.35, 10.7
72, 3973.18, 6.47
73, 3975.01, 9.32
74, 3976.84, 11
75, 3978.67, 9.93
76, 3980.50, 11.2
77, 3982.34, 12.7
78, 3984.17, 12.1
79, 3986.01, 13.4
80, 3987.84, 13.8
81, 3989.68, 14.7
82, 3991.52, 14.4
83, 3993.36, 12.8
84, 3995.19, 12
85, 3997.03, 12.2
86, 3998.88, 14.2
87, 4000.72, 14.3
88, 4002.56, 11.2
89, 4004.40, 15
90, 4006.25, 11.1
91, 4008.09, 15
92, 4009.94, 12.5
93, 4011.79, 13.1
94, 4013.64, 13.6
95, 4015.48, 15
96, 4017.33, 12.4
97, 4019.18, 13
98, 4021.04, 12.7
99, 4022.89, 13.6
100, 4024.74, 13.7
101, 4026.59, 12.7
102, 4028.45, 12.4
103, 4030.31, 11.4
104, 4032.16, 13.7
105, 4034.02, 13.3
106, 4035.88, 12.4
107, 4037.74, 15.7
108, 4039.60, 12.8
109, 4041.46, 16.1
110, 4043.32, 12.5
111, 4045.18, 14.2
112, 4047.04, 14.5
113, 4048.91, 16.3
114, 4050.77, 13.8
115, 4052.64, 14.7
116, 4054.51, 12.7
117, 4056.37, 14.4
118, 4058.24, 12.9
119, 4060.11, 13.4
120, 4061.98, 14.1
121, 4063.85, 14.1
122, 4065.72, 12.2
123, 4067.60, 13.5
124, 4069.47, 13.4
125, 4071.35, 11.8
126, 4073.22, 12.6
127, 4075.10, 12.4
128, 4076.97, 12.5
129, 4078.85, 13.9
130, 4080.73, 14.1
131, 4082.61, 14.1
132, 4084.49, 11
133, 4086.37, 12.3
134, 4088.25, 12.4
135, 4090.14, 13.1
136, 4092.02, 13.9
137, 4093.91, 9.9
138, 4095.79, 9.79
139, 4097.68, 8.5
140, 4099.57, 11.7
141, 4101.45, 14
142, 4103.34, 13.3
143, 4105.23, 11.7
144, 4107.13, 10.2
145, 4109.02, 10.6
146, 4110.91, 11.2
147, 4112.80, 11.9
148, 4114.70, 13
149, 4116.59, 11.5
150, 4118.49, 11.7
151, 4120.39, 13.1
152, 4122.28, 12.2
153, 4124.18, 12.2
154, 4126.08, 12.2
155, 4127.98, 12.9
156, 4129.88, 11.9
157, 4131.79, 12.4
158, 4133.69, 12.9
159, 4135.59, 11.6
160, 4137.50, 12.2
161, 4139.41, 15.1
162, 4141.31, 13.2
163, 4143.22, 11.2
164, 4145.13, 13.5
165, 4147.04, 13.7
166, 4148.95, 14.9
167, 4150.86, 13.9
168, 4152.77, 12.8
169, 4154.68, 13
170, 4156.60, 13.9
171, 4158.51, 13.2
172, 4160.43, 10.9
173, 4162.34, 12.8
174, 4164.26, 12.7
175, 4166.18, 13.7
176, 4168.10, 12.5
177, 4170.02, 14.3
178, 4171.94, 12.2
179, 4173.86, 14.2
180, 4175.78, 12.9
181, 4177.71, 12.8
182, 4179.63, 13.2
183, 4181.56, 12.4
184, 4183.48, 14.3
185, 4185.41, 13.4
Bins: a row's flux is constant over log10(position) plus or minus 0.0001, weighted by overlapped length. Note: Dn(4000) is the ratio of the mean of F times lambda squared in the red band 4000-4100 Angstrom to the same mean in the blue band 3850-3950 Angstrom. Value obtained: 1.17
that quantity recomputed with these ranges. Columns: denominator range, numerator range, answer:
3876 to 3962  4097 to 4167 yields 1.17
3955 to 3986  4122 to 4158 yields 1.36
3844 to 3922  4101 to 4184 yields 1.18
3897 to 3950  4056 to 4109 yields 1.10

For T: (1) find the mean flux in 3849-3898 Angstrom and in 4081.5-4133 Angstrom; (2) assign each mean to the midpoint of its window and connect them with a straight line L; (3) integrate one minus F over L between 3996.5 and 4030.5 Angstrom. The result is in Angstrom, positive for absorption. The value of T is -3.56 Angstrom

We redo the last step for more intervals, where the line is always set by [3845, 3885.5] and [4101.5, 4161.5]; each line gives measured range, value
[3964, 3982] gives 3.9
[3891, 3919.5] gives 0.8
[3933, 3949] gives 1.2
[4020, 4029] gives -0.4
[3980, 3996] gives -0.7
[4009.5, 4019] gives -0.6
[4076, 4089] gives -0.4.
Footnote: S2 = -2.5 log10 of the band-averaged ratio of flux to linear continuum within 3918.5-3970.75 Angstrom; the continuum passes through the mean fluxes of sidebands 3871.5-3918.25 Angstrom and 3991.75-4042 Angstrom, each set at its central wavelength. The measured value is 0.08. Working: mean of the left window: 11.9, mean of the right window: 13.3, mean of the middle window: 11.6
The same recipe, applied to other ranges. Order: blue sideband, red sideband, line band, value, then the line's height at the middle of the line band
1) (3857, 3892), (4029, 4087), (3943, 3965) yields 0.07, 12.6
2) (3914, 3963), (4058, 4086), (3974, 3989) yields 0.05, 12.3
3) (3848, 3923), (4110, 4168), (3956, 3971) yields 0.22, 12.4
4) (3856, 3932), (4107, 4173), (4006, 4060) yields -0.09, 12.4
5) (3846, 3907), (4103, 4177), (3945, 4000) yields 0.05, 12.2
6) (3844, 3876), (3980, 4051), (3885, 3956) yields 0.09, 12.9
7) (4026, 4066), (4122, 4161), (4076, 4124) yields 0.10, 13.2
